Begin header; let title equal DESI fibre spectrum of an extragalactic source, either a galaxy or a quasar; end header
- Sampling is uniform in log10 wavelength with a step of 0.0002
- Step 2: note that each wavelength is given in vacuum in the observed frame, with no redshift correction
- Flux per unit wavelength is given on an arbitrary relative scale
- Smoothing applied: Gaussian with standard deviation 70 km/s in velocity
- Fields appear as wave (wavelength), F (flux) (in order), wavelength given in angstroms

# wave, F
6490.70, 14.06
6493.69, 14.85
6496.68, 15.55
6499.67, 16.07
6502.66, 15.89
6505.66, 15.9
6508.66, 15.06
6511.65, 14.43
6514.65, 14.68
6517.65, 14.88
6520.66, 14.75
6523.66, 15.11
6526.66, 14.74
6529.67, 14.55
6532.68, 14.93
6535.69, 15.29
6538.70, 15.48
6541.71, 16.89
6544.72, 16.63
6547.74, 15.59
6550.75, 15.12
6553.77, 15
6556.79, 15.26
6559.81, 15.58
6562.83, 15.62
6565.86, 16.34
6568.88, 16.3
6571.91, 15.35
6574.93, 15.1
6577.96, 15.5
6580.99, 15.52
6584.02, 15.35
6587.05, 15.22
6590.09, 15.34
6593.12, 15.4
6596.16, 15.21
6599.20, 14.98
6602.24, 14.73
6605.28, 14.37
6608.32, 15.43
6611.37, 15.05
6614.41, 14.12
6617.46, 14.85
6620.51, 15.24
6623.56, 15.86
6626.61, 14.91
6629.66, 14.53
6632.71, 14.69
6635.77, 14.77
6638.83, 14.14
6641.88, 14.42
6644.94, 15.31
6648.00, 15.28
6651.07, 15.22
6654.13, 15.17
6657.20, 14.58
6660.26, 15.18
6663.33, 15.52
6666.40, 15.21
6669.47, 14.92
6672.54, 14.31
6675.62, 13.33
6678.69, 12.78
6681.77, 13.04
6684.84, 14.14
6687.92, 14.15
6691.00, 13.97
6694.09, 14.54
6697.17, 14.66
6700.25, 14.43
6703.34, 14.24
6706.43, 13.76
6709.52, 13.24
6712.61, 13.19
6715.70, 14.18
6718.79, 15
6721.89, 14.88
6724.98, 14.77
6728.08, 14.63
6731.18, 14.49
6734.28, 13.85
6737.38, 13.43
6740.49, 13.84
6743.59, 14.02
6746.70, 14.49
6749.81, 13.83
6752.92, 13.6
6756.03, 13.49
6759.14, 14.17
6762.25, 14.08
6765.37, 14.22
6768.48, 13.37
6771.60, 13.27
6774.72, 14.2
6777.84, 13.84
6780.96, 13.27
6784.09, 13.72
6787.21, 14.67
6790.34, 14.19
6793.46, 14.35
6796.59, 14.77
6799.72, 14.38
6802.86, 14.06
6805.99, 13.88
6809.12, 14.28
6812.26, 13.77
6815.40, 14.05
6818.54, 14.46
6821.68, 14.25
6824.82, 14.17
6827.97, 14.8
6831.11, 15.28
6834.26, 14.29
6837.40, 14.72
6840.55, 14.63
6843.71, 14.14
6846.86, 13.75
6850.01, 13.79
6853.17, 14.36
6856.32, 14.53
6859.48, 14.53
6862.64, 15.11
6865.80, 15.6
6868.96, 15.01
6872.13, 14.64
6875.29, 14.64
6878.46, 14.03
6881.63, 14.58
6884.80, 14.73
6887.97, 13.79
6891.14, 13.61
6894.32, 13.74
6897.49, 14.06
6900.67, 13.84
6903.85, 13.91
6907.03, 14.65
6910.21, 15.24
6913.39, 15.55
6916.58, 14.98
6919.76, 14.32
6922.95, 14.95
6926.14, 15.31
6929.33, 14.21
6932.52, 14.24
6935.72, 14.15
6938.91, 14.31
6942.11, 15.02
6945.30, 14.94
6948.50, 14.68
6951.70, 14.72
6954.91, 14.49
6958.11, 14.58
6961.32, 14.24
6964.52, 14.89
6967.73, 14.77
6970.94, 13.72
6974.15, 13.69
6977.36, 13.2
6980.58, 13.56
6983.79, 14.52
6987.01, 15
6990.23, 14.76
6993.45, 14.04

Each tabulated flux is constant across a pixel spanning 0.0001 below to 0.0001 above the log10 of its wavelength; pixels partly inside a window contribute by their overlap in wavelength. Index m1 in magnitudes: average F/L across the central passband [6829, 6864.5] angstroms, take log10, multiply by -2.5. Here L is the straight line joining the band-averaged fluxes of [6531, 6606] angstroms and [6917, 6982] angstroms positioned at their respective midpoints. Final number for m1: 0.02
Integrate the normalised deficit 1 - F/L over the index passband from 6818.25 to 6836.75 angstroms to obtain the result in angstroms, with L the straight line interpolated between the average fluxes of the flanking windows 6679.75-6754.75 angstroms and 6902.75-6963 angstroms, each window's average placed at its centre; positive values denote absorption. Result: -0.2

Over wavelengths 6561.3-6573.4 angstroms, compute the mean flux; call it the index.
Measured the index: 15.9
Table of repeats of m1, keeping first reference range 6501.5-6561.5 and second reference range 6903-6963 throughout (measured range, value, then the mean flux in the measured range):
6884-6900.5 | 0.06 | 13.9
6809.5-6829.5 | 0.04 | 14.2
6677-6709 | 0.08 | 13.9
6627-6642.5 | 0.04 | 14.6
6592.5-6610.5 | 0.01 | 15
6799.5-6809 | 0.06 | 14.1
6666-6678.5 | 0.06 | 14.2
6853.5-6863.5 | 0.01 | 14.7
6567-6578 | -0.03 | 15.6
